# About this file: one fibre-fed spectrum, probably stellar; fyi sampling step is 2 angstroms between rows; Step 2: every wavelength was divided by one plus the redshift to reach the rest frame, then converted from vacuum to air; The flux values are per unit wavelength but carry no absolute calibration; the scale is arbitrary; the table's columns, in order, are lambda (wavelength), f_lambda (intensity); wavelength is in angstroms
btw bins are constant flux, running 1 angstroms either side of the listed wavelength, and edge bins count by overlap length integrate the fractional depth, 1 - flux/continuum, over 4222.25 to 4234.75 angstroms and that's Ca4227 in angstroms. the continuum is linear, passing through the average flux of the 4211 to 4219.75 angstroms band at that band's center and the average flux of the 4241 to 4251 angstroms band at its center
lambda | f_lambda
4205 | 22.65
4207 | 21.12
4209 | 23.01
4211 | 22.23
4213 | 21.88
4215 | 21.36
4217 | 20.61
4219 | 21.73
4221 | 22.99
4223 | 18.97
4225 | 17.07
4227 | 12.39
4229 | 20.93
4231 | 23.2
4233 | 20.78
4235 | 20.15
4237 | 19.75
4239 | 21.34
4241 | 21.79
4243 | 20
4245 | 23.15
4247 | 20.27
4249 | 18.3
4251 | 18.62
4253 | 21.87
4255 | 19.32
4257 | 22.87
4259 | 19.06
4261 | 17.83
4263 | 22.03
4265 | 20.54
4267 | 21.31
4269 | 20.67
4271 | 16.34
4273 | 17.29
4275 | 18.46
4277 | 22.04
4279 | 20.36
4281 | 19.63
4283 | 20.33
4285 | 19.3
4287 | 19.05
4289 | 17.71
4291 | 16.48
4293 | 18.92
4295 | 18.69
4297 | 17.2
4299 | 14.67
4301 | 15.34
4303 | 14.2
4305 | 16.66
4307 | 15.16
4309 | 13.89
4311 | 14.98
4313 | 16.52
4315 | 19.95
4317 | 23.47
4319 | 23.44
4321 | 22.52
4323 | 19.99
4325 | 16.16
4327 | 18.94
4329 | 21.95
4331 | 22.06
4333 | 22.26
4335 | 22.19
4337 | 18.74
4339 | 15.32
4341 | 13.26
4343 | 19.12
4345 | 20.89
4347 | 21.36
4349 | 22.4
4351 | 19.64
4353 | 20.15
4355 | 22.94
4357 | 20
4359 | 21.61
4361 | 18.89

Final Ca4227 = 1.21 angstroms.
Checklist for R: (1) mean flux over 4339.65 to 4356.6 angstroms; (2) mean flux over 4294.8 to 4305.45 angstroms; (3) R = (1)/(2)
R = 1.2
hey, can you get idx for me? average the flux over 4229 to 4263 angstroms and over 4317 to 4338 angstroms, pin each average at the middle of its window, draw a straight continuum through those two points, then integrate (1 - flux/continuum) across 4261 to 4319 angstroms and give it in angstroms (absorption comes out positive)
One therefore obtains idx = 6.8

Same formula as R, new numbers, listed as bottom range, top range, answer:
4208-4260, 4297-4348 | 0.90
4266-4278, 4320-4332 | 1.05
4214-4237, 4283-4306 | 0.86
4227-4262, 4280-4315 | 0.84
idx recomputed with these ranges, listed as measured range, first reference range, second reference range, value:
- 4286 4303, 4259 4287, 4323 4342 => 2.1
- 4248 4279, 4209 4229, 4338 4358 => 0.2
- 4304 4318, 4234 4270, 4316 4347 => 2.0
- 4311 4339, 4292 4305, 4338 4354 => -3.6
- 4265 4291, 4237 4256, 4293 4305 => -1.9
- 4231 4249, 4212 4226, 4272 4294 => -0.7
